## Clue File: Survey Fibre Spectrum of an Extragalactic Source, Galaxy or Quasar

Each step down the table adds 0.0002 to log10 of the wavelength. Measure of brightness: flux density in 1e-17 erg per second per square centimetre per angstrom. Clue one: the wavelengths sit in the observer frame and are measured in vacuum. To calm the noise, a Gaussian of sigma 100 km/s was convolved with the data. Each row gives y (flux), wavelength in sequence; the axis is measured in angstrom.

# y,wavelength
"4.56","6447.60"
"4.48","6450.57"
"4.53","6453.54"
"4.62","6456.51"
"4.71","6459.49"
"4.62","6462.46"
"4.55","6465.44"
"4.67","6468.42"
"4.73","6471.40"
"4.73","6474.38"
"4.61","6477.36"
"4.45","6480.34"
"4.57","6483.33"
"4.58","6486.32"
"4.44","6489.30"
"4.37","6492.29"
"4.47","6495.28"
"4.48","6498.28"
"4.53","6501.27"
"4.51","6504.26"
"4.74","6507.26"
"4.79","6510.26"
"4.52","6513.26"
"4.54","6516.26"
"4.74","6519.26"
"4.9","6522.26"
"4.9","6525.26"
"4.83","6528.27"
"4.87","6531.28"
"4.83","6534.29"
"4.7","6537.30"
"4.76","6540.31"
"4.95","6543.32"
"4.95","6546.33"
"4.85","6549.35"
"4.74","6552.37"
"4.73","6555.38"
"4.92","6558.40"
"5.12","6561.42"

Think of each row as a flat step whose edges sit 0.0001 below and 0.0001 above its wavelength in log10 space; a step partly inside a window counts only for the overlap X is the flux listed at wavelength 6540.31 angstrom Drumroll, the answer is 4.76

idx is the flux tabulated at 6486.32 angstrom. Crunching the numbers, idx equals 4.58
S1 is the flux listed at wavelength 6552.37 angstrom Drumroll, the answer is 4.74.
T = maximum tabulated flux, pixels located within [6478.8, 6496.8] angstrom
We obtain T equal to 4.58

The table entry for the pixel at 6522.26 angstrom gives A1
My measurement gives 4.9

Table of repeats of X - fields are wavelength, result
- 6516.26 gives 4.54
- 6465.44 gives 4.55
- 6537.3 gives 4.7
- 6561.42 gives 5.12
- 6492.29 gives 4.37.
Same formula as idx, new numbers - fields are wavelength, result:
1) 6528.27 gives 4.83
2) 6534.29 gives 4.83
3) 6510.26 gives 4.79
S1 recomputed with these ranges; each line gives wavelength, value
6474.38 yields 4.73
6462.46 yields 4.62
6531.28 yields 4.87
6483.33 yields 4.57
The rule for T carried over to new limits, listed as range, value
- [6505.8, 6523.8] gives 4.9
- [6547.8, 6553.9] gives 4.85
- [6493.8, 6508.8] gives 4.74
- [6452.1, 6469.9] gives 4.71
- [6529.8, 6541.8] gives 4.87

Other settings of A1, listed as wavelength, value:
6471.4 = 4.73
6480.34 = 4.45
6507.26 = 4.74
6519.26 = 4.74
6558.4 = 4.92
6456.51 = 4.62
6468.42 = 4.67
